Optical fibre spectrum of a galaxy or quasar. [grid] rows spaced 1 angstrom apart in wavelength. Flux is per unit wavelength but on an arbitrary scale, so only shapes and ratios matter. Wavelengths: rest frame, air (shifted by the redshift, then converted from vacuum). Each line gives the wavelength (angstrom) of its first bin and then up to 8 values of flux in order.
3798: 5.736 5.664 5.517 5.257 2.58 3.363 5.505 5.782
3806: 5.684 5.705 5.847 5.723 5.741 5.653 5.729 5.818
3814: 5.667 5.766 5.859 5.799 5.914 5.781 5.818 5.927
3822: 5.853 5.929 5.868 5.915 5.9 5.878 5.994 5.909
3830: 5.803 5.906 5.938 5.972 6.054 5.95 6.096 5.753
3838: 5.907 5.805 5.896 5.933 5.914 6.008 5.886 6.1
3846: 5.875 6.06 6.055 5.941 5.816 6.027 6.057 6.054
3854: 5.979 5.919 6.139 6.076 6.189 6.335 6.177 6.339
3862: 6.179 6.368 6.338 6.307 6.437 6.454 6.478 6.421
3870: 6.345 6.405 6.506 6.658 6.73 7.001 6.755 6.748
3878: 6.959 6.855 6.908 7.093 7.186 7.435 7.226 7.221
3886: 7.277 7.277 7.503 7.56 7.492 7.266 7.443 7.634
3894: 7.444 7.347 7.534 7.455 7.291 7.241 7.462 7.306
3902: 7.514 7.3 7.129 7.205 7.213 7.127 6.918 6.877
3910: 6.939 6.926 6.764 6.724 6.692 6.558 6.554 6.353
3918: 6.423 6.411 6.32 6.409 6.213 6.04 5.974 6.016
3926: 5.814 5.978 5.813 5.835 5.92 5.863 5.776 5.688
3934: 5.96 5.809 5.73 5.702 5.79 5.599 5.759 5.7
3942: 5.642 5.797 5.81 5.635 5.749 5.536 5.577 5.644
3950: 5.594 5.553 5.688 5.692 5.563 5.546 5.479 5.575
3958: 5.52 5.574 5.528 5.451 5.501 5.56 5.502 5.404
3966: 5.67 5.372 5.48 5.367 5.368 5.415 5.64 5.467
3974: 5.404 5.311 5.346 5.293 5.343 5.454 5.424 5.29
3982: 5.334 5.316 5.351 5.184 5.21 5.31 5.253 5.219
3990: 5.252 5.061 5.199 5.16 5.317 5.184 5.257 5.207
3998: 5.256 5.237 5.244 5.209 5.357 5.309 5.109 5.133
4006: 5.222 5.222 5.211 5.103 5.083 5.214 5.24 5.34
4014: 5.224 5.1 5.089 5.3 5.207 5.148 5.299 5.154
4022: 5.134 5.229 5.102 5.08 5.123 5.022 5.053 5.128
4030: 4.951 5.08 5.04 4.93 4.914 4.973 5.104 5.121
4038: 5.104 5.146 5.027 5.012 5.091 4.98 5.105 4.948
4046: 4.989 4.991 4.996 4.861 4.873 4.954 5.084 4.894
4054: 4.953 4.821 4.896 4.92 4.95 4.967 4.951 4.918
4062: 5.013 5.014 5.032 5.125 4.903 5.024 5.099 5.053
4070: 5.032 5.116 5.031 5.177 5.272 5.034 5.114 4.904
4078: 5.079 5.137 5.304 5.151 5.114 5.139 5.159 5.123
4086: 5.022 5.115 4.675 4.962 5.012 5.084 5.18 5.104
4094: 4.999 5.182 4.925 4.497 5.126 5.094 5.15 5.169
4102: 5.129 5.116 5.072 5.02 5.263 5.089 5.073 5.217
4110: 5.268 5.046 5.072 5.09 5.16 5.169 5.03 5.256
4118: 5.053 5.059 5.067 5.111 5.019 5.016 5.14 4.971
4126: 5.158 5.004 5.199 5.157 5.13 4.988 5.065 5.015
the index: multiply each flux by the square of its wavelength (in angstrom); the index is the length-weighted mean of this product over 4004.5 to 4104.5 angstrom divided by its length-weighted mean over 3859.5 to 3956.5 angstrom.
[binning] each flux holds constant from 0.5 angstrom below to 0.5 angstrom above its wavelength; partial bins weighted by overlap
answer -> 0.84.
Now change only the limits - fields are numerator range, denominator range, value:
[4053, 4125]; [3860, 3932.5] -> 0.82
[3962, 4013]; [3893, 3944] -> 0.85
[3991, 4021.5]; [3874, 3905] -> 0.76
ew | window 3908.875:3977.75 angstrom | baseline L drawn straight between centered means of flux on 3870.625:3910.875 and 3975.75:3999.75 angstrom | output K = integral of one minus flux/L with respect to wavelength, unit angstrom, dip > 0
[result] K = 3.5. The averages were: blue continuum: 7.16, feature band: 5.82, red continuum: 5.27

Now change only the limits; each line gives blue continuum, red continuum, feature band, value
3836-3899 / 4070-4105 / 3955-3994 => 3.1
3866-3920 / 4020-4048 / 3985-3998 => 1.0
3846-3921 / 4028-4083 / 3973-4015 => 2.9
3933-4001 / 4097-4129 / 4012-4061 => 2.3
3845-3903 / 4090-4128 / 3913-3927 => 0.3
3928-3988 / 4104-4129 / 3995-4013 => 0.7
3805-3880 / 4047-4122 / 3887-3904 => -4.5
